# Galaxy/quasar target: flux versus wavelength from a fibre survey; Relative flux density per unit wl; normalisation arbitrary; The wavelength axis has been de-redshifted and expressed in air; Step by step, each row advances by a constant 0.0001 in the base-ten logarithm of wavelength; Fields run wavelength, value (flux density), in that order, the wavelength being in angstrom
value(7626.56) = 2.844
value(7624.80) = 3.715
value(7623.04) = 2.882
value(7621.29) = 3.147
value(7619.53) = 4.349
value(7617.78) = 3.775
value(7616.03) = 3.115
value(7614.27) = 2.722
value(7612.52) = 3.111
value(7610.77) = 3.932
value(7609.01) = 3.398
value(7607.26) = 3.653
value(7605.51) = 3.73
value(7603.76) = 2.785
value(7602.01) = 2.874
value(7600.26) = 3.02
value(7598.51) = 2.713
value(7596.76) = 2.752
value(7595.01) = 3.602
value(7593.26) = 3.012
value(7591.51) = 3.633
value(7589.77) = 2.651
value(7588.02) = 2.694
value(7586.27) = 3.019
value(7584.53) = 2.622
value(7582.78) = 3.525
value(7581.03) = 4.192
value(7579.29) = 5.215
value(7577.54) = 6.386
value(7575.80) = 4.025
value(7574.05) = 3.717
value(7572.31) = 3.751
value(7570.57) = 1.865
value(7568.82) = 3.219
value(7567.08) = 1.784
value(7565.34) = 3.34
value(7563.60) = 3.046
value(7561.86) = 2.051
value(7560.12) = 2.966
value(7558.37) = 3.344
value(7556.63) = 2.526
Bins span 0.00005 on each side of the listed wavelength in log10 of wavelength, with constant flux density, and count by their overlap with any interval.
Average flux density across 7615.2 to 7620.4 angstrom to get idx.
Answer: 3.76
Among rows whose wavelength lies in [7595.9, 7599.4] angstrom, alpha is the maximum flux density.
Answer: 2.752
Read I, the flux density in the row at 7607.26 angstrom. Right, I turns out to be 3.653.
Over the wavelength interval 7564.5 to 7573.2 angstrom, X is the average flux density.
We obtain 2.79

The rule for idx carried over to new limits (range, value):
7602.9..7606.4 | 3.26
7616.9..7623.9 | 3.54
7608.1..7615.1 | 3.3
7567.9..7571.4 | 2.54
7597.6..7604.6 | 2.85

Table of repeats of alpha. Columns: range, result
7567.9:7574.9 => 3.751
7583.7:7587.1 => 3.019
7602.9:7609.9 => 3.73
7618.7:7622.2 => 4.349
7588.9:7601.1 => 3.633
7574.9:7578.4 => 6.386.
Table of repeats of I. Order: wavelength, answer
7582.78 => 3.525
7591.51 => 3.633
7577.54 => 6.386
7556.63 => 2.526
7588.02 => 2.694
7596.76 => 2.752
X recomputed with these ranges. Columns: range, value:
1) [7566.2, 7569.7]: 2.5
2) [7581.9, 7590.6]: 2.9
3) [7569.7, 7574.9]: 3.11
